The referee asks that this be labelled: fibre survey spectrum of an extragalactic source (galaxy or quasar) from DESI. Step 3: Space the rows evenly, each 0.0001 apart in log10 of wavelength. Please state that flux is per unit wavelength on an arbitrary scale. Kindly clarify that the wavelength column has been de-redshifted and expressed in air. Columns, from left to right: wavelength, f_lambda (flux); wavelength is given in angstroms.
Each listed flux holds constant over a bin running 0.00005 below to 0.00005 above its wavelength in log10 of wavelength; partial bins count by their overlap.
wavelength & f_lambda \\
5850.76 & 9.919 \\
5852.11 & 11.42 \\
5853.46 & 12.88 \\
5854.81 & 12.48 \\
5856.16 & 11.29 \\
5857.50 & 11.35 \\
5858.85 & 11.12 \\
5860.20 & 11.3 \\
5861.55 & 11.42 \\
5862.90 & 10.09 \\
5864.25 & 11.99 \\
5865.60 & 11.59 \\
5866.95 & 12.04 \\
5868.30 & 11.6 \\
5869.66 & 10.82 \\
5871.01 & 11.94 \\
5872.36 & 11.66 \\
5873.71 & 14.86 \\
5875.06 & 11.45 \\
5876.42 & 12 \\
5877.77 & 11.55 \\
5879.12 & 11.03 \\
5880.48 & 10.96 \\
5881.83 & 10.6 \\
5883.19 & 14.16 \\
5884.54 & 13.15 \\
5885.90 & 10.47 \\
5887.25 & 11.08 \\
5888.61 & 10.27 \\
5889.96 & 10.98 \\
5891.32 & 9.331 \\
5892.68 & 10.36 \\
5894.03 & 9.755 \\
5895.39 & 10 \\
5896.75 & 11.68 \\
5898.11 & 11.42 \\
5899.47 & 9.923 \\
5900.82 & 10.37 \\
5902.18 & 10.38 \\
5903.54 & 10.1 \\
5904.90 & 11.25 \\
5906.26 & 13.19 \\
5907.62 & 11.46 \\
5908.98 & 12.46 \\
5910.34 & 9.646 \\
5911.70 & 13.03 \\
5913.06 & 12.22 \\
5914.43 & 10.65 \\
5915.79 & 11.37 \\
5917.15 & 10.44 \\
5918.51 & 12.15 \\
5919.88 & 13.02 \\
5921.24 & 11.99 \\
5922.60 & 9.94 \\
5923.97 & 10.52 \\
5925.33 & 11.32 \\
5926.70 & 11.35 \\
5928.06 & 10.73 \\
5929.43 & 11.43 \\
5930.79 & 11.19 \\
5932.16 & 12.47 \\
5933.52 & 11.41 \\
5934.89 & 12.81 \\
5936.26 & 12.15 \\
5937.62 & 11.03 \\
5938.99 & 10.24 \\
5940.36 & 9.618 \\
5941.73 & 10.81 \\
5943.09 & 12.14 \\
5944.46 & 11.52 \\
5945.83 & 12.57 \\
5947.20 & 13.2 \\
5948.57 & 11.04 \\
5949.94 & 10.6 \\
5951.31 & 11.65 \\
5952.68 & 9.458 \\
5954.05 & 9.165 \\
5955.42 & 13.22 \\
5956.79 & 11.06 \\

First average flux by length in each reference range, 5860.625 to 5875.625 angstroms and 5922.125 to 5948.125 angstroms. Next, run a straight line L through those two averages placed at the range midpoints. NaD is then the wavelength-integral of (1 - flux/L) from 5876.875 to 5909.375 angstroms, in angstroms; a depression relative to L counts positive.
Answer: 1.55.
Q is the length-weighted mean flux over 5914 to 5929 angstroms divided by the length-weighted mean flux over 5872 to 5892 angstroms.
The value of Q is 0.97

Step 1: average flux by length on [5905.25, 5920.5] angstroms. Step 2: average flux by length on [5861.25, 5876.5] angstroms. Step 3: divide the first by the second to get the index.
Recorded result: 1.0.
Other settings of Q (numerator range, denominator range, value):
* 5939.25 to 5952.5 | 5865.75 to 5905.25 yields 1.01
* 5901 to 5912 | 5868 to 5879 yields 0.95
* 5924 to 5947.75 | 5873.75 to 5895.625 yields 1.03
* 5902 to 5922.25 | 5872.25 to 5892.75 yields 1.00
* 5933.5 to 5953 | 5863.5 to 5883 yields 0.97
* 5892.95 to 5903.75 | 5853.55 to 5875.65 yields 0.89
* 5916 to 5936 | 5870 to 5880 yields 0.96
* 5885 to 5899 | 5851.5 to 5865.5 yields 0.92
